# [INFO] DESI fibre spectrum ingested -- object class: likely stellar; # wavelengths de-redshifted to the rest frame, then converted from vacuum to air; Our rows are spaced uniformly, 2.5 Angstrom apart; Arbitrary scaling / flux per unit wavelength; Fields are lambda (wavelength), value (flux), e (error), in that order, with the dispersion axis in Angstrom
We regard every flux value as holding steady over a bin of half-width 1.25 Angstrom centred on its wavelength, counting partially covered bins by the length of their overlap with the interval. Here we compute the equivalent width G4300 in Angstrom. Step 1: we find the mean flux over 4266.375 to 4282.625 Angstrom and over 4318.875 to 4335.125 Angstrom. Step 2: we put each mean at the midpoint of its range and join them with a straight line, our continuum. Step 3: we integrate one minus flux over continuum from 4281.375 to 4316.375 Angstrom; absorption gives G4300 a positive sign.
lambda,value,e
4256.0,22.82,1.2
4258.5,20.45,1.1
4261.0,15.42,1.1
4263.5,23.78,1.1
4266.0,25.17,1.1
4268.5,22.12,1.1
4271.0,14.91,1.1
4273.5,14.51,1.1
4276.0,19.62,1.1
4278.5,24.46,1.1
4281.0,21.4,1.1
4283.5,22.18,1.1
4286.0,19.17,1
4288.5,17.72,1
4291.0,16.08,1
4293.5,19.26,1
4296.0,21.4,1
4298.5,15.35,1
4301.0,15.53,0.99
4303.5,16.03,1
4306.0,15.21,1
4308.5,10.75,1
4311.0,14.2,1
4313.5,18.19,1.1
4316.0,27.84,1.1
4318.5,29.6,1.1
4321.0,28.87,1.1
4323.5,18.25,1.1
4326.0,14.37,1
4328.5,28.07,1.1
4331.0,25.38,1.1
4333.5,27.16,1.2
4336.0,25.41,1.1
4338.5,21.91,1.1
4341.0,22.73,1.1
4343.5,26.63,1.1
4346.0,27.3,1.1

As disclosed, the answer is 6.6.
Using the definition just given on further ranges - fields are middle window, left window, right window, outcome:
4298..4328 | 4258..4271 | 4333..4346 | 5.8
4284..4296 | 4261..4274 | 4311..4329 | 1.4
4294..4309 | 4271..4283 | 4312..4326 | 3.9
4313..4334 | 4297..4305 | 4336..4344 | -4.1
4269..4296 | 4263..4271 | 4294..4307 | 0.8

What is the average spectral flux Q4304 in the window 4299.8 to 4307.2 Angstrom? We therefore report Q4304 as 15.6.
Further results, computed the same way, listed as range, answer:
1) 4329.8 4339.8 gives 25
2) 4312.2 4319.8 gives 25.2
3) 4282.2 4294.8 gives 18.9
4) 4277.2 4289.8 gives 21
